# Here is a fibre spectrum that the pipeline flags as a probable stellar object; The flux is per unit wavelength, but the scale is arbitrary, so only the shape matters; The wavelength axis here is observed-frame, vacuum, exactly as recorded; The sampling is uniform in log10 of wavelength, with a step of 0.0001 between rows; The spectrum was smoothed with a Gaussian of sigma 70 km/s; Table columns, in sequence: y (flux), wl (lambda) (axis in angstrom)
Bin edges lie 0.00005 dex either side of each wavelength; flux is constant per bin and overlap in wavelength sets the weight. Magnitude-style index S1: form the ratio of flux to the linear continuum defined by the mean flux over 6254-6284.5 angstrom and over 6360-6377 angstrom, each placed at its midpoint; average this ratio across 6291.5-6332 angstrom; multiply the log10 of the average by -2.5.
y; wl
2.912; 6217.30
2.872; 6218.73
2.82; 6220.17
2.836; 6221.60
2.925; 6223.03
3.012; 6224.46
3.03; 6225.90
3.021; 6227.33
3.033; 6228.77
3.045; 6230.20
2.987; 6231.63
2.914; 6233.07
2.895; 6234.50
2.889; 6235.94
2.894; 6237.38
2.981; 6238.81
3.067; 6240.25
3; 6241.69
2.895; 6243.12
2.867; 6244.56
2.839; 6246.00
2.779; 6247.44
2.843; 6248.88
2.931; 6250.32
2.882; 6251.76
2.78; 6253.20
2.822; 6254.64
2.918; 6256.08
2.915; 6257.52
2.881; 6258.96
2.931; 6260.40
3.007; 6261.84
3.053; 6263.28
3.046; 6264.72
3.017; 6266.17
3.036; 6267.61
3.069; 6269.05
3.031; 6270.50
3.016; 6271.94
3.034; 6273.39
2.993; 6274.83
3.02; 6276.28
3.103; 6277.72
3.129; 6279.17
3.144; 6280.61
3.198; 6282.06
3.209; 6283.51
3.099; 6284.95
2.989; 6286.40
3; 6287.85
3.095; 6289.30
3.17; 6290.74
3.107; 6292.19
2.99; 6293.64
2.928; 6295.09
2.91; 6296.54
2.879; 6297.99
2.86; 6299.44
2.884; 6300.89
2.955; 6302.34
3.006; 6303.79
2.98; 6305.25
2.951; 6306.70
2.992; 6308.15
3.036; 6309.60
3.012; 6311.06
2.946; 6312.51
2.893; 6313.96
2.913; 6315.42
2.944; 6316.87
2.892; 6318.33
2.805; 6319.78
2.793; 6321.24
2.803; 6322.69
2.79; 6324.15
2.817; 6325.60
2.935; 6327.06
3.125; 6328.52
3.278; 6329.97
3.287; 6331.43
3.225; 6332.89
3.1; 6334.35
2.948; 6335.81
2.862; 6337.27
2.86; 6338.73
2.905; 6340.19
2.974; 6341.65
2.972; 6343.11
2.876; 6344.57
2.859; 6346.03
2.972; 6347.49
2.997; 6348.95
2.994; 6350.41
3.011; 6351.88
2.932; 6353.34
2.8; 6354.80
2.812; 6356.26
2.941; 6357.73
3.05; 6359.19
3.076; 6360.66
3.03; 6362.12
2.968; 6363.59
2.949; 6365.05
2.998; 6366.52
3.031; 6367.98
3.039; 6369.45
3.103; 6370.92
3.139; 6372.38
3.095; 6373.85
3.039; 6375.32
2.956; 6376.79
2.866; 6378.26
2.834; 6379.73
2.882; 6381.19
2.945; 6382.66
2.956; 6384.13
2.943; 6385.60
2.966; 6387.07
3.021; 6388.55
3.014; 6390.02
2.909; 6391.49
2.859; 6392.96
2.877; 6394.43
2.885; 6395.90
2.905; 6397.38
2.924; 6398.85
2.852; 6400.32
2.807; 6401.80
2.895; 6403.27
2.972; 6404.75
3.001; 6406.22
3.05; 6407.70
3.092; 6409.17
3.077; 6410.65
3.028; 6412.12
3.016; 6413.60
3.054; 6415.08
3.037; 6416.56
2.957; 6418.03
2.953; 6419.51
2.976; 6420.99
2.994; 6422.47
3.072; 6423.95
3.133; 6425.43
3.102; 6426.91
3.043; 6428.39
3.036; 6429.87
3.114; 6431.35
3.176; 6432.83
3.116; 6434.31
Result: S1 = 0.029 mag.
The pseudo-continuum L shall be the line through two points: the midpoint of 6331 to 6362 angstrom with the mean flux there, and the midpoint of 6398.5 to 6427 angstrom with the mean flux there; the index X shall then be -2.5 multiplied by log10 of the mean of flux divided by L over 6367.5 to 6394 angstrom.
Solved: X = 0.004 mag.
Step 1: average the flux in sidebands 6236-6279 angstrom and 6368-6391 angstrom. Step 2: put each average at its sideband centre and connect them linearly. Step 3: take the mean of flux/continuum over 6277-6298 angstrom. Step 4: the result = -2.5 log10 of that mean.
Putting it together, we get -0.039 mag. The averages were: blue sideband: 2.95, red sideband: 2.99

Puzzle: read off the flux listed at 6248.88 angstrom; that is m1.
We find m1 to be 2.843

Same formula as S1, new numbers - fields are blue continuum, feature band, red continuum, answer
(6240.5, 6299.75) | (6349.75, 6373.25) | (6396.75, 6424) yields 0.00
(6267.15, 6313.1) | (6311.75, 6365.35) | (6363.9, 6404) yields 0.01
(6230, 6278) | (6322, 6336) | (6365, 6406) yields -0.03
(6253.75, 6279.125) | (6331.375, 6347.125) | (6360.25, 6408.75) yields 0.00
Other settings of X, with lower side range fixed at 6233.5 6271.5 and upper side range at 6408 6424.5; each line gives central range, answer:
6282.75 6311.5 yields -0.02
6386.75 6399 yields 0.03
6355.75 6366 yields 0.01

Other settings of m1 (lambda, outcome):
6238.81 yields 2.981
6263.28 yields 3.053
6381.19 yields 2.882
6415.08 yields 3.054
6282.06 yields 3.198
